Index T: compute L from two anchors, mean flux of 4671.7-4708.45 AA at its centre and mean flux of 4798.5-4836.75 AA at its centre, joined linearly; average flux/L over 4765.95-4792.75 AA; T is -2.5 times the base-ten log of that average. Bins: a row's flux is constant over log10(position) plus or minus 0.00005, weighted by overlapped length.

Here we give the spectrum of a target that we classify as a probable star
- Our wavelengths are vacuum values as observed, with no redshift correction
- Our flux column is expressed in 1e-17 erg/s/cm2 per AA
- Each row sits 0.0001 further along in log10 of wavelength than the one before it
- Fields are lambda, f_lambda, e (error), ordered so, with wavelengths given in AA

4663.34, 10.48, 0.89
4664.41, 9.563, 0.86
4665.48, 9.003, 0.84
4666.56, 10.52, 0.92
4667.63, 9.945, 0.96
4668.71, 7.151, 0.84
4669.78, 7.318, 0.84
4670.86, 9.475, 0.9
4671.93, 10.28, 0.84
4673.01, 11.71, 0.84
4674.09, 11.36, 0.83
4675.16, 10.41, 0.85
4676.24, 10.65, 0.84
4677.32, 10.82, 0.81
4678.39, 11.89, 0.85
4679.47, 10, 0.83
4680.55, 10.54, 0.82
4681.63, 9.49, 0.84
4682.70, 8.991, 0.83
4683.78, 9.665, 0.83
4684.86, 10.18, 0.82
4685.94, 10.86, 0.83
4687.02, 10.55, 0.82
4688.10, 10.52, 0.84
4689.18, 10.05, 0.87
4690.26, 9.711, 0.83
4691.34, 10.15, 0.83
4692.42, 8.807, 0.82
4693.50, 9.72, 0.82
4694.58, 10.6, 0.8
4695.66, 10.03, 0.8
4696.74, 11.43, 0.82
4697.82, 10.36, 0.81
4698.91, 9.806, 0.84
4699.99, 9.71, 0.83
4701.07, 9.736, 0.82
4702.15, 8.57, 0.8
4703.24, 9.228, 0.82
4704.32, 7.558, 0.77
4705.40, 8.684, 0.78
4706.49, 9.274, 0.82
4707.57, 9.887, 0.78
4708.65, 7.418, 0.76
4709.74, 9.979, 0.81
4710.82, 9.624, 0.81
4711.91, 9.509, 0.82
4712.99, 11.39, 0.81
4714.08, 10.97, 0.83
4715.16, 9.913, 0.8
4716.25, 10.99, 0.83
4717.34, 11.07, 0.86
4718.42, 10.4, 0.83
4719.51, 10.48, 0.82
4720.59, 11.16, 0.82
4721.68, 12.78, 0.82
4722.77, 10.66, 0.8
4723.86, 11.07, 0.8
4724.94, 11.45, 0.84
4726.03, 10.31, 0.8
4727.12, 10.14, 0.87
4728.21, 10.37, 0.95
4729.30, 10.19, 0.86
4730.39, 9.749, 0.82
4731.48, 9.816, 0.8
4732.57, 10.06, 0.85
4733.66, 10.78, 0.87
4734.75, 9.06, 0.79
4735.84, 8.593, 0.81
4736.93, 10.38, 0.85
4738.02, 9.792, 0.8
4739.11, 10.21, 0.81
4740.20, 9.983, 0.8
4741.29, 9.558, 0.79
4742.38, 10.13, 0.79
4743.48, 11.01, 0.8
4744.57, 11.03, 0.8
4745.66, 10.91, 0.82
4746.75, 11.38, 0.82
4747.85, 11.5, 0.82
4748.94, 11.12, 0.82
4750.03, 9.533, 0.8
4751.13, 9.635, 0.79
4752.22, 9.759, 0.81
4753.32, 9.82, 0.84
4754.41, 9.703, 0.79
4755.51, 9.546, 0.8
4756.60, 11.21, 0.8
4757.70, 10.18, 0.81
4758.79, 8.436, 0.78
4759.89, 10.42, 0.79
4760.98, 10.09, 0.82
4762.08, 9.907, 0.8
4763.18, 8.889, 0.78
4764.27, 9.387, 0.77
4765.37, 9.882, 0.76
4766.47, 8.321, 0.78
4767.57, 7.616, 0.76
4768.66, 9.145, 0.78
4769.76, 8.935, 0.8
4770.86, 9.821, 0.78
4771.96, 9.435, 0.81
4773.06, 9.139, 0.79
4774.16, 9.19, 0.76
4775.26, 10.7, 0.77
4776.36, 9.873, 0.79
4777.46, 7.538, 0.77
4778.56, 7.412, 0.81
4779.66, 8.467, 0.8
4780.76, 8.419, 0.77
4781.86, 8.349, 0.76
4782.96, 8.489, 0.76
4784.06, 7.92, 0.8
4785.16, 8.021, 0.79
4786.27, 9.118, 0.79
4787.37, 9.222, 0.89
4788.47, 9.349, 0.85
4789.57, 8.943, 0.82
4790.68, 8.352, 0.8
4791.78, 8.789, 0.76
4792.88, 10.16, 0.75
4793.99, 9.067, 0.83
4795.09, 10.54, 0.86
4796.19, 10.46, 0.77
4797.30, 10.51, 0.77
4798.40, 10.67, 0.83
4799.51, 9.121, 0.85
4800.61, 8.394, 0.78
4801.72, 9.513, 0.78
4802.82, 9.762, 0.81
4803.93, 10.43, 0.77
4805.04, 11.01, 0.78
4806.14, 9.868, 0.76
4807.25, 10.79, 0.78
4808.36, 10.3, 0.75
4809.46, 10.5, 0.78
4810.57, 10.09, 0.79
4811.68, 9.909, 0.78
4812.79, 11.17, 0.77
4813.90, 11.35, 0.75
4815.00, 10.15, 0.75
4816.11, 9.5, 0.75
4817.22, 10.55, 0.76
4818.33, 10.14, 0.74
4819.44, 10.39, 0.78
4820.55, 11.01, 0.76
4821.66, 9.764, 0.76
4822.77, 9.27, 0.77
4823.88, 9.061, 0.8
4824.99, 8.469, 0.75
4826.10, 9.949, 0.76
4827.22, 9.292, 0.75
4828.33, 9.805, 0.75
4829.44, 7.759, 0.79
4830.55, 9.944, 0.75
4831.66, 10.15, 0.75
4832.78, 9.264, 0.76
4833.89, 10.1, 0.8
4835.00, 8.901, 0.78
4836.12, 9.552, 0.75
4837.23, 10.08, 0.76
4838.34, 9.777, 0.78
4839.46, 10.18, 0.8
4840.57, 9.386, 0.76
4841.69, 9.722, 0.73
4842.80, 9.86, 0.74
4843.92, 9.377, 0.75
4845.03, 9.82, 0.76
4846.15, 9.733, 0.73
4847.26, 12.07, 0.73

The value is 0.13 mag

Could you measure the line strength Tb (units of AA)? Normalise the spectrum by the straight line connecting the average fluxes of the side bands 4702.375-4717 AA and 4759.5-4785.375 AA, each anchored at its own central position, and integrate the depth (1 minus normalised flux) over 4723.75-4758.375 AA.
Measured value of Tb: -3.6 AA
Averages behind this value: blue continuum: 9.57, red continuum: 8.98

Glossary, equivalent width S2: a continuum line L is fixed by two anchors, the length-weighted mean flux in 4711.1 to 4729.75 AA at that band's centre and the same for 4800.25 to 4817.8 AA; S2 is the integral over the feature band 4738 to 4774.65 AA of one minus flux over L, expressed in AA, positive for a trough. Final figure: 2.4 AA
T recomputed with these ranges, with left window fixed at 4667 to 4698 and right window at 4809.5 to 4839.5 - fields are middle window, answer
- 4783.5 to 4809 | 0.03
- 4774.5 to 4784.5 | 0.16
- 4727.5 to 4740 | 0.01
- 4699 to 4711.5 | 0.11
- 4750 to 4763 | 0.01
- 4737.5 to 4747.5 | -0.05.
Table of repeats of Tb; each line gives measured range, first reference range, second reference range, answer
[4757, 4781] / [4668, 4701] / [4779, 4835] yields 1.5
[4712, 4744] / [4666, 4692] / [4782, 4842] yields -1.5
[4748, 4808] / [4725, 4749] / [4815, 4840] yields 3.5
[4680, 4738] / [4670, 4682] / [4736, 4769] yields 1.3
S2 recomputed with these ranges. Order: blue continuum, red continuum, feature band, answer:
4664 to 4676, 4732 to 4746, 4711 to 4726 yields -1.30 AA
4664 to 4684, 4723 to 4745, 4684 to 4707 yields 0.56 AA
